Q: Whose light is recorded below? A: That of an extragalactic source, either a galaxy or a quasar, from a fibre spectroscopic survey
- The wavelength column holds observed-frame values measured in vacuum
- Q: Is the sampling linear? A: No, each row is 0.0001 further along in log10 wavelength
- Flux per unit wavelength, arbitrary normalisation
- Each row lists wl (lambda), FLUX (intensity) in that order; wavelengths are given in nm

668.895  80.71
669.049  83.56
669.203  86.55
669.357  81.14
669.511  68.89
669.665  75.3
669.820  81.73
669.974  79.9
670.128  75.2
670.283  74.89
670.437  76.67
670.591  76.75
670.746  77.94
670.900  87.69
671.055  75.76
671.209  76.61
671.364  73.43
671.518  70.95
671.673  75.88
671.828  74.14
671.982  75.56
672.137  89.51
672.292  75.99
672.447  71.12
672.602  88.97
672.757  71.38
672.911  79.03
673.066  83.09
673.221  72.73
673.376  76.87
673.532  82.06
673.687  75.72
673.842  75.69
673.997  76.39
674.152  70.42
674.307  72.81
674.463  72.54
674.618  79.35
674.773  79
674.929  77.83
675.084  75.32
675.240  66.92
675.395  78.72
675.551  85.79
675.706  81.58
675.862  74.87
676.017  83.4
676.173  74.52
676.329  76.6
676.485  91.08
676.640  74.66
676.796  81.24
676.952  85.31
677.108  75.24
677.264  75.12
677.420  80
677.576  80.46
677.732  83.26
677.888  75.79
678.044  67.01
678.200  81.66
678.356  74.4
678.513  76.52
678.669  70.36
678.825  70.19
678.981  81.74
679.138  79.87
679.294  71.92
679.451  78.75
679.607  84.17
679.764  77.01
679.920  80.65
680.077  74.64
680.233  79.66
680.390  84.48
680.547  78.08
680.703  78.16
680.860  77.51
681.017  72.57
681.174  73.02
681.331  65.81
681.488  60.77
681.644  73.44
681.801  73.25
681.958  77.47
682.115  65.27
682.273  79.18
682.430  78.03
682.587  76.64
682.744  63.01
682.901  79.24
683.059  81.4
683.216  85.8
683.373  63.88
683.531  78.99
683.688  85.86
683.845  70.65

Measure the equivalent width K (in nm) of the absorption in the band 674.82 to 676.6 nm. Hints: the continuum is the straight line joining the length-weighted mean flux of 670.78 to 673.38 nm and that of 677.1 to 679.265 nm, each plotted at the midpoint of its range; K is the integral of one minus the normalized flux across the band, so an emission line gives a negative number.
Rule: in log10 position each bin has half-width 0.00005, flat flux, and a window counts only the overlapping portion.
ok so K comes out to -0.04 nm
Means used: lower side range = 77.6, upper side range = 76.5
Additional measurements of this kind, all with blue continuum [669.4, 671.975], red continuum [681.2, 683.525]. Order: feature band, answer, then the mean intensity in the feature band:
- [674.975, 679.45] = -0.179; 77.6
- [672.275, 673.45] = -0.026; 77.5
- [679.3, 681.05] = -0.112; 78.6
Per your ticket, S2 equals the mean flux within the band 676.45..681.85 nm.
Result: 76.7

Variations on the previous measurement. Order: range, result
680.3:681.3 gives 76.7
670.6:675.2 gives 76.9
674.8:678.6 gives 78.2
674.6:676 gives 77.9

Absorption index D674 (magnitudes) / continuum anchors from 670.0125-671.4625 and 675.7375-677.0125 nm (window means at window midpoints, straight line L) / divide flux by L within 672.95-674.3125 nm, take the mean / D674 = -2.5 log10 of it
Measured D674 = 0.03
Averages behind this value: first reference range 77.2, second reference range 80.2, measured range 76.5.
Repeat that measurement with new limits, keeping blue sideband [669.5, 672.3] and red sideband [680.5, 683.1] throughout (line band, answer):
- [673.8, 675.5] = 0.01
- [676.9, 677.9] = -0.06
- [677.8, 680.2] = -0.03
